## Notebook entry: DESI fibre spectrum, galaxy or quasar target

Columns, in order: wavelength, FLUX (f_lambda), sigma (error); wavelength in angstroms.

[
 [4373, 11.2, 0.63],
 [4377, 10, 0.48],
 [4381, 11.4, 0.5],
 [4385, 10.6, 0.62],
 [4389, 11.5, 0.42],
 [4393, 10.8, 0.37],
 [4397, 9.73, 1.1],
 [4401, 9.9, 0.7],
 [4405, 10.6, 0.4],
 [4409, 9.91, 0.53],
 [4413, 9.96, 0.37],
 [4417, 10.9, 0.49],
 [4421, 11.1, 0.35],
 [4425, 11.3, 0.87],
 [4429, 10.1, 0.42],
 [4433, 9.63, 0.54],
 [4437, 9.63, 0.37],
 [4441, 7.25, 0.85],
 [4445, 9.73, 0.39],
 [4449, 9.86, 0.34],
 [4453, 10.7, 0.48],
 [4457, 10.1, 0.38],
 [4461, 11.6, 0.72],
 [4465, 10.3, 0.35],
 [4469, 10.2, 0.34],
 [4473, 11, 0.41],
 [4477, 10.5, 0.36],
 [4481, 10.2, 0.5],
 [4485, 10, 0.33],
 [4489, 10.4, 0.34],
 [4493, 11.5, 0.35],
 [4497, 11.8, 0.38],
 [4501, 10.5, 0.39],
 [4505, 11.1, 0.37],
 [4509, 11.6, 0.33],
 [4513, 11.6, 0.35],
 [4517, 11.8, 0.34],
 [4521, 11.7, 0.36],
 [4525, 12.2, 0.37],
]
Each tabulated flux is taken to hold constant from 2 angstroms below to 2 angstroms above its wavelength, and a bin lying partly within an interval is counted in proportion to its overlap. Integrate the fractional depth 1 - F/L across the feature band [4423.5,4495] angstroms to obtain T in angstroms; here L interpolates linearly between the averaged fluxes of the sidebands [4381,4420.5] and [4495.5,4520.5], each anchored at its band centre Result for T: 5.12 angstroms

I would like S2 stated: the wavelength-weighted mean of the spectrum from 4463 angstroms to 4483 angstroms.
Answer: 10.4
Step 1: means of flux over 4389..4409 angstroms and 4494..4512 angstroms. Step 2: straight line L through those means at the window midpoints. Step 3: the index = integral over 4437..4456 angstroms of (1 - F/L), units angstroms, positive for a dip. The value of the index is 2.3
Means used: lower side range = 10.3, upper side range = 11.3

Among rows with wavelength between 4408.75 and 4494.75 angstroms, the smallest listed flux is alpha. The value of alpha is 7.25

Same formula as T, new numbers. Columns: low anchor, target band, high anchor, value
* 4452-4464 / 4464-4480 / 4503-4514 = 0.7 angstroms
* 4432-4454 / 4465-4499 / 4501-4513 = -0.5 angstroms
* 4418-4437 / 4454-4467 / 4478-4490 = -0.5 angstroms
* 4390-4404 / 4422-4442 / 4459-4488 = 1.2 angstroms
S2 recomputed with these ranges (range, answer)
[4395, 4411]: 10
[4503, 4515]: 11.4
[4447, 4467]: 10.5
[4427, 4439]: 9.79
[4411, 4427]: 10.8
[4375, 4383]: 10.7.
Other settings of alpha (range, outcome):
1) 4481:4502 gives 10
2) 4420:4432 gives 10.1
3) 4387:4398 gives 9.73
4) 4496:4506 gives 10.5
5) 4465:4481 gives 10.2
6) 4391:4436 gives 9.63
